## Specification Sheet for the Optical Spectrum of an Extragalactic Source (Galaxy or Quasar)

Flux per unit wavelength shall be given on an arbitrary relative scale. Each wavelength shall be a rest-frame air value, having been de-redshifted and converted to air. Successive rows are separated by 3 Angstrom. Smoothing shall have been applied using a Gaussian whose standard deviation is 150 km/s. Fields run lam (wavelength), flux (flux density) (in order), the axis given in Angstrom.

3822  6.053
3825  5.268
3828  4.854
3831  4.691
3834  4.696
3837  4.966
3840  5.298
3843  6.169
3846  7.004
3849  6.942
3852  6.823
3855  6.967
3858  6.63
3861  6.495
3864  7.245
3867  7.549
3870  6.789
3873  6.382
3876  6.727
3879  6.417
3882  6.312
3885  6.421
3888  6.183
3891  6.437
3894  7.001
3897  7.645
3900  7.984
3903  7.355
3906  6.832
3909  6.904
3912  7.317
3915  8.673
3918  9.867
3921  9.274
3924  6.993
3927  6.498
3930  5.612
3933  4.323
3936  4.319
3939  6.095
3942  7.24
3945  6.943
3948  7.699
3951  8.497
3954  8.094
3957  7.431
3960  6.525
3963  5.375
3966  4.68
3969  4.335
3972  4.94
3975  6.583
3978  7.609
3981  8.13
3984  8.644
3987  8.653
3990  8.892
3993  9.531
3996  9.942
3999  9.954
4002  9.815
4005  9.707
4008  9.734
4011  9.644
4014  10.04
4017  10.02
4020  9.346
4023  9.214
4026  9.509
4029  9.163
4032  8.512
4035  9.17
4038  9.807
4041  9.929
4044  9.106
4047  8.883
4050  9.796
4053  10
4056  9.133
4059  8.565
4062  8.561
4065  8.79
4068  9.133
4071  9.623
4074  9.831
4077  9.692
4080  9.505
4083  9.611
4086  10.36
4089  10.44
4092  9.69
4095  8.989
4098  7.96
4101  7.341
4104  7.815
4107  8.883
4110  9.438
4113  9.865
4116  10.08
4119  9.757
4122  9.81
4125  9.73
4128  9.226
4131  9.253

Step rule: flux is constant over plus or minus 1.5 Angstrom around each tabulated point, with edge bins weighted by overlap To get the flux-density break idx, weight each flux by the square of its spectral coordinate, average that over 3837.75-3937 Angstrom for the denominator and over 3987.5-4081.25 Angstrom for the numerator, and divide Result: 1.5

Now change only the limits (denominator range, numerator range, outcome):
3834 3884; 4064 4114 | 1.60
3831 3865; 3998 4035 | 1.67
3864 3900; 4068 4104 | 1.52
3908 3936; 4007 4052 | 1.40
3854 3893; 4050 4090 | 1.57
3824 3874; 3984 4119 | 1.68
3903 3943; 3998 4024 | 1.47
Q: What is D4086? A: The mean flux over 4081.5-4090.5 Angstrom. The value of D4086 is 10.1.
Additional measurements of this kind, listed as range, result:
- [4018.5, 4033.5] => 9.15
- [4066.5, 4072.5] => 9.38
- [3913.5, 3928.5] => 8.26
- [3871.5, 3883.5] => 6.46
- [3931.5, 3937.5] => 4.32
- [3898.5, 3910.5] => 7.27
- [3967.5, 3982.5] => 6.32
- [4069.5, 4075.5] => 9.73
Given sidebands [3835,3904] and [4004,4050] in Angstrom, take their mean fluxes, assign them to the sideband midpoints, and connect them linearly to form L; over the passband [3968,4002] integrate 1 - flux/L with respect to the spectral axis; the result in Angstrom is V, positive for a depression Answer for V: 2.66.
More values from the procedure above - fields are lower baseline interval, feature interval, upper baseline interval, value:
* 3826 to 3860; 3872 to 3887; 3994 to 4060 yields 0.4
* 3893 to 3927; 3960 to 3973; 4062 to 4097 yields 5.2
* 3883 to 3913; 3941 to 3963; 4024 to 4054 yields 1.5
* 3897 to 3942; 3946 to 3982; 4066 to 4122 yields 4.6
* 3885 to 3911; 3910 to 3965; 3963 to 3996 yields 0.8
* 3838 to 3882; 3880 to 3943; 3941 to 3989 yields -1.0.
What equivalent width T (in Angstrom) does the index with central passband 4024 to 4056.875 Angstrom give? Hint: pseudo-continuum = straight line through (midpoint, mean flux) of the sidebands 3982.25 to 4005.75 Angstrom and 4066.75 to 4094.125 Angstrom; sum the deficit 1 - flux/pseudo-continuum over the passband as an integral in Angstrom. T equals 0.7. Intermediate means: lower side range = 9.37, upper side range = 9.75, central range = 9.37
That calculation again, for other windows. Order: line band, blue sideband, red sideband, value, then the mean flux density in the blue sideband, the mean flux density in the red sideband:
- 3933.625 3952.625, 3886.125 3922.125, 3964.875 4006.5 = 2.7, 7.59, 7.99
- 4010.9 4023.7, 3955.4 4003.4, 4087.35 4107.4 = -2.8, 7.56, 8.73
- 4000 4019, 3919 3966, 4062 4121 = -4.7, 6.7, 9.29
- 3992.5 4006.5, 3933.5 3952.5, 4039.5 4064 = -3.2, 6.67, 9.24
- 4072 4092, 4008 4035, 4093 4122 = -1.7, 9.43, 8.96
